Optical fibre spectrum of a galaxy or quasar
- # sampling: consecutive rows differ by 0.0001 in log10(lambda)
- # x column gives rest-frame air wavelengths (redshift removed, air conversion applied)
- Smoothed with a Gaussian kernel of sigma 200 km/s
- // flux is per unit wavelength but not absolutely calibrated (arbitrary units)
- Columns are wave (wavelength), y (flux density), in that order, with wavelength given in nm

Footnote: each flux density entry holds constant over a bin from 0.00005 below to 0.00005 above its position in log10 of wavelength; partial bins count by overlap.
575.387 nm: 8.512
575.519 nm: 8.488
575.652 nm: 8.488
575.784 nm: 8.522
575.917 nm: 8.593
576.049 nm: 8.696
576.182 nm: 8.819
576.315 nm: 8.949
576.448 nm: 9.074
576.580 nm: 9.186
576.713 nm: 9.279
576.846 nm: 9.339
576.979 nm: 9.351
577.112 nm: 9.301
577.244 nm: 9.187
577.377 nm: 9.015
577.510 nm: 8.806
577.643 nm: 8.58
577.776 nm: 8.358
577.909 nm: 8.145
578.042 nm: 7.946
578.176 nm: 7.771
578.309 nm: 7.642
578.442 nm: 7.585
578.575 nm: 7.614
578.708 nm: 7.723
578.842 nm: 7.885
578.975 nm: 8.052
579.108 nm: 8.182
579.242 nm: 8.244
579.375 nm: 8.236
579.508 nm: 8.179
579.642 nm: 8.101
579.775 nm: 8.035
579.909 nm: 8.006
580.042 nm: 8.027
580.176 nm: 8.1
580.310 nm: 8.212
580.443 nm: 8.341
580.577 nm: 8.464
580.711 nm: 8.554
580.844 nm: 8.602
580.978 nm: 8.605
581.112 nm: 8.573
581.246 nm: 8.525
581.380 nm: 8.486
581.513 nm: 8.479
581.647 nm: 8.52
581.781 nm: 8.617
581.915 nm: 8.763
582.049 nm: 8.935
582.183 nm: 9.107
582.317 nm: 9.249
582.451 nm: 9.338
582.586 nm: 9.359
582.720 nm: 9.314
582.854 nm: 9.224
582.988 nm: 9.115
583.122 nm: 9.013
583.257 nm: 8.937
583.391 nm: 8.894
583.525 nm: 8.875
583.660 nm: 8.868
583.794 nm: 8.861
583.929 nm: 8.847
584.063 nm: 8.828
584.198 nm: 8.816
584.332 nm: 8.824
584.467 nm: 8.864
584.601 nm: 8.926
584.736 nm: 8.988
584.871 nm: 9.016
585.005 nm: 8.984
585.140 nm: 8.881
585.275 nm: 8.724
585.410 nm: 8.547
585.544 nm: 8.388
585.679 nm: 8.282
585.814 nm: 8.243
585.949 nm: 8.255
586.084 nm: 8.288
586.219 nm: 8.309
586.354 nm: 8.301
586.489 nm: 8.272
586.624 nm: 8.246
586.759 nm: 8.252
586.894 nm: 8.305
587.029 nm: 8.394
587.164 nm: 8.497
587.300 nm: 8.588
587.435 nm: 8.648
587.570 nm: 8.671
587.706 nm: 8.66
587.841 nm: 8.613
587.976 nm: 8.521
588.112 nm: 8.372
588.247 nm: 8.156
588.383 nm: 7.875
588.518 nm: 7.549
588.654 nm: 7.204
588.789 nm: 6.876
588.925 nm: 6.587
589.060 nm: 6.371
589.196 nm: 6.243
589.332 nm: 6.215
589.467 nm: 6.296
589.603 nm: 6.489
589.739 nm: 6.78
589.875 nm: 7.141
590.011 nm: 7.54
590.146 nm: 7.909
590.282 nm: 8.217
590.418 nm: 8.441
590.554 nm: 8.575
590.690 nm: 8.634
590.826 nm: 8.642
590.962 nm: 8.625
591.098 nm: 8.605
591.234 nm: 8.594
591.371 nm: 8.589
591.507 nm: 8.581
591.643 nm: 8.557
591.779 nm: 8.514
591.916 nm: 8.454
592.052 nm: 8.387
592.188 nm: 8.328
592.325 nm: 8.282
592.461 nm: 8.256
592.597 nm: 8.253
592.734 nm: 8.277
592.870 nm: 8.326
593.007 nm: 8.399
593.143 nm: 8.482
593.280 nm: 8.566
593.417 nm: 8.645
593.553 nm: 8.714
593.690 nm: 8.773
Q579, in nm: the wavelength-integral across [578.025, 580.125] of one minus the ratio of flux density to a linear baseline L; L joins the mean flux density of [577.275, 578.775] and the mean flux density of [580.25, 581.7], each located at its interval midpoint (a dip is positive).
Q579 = 0.08 nm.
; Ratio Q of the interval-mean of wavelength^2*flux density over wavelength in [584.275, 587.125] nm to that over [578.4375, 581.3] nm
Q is 1.06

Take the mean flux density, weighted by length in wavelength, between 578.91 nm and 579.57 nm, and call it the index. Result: 8.19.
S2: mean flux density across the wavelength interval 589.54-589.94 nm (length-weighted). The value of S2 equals 6.8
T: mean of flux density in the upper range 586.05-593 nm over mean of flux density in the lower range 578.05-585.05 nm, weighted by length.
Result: 0.94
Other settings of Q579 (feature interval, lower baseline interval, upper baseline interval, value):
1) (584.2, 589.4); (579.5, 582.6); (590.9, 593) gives 0.183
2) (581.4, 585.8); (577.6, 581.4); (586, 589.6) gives -0.483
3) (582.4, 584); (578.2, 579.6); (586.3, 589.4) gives -0.230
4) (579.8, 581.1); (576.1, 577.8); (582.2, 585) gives 0.100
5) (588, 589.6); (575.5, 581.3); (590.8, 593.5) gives 0.260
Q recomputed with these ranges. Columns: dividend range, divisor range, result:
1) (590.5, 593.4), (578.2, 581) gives 1.09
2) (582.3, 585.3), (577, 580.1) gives 1.11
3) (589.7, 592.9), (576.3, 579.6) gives 1.03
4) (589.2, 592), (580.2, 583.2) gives 0.93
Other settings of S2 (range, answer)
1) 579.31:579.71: 8.18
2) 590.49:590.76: 8.61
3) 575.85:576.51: 8.81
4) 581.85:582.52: 9.07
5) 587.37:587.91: 8.65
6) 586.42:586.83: 8.26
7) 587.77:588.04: 8.59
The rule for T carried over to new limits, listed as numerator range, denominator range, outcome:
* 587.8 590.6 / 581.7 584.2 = 0.82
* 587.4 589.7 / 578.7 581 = 0.91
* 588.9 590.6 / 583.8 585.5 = 0.81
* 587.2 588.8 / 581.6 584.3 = 0.91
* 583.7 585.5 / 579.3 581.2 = 1.07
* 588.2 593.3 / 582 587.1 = 0.90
